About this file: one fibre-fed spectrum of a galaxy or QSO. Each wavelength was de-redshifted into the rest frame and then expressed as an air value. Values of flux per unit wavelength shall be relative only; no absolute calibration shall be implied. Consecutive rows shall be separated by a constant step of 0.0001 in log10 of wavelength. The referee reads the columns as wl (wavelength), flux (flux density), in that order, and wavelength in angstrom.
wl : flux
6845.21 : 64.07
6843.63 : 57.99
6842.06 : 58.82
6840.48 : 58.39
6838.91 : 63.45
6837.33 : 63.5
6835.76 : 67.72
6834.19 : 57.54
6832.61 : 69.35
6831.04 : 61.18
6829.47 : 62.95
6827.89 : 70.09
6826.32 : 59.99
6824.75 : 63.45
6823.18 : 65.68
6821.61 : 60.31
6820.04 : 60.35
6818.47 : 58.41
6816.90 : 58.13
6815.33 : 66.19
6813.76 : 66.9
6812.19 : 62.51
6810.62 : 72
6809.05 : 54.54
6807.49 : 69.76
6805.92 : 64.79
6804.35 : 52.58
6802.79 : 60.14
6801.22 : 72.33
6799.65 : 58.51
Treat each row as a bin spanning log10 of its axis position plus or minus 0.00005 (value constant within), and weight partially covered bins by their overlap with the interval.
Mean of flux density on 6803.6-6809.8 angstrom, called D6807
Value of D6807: 60.5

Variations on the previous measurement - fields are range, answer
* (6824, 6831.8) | 63.5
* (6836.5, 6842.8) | 61.1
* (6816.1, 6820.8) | 59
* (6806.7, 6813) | 64.7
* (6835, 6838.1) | 65.7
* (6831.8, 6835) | 63.5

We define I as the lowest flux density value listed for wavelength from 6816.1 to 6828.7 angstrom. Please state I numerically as 58.13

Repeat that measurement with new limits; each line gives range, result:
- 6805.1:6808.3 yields 64.79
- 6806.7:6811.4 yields 54.54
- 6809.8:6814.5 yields 62.51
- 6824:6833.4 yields 59.99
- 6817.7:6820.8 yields 58.41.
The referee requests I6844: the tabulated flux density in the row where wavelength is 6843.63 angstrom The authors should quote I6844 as 57.99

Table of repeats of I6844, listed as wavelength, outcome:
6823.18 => 65.68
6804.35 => 52.58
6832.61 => 69.35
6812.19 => 62.51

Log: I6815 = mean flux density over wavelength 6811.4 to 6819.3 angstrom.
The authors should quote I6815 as 62.4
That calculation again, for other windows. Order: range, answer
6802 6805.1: 56.5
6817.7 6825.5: 61.7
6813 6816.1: 66.5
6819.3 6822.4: 60.4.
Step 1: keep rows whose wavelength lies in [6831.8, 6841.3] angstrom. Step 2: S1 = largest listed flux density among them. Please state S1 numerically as 69.35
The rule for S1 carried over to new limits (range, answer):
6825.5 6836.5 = 70.09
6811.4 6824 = 66.9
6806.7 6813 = 72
